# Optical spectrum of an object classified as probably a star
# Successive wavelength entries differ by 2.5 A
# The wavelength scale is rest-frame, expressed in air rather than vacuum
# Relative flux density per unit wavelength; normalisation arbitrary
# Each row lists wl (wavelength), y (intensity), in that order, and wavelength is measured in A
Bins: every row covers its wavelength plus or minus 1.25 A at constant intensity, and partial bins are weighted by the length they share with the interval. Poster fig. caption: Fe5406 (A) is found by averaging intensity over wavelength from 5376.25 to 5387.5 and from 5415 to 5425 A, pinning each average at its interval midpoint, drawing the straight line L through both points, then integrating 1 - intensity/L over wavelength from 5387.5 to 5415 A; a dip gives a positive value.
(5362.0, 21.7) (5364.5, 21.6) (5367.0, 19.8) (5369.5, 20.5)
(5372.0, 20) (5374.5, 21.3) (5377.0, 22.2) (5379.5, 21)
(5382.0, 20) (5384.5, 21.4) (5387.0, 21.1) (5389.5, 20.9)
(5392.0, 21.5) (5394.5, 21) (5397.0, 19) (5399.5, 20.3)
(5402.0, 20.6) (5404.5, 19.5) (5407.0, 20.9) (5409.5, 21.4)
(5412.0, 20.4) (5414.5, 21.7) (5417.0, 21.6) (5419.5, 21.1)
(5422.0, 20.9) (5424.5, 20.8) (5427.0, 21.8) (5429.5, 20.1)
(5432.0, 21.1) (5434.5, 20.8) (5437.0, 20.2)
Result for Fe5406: 0.6 A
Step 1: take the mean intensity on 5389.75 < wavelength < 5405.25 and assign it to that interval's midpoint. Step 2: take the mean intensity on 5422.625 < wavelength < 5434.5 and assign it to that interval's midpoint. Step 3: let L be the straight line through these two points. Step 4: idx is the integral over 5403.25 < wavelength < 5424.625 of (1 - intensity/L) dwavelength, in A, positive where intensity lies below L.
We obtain -0.3 A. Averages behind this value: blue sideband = 20.4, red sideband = 20.9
